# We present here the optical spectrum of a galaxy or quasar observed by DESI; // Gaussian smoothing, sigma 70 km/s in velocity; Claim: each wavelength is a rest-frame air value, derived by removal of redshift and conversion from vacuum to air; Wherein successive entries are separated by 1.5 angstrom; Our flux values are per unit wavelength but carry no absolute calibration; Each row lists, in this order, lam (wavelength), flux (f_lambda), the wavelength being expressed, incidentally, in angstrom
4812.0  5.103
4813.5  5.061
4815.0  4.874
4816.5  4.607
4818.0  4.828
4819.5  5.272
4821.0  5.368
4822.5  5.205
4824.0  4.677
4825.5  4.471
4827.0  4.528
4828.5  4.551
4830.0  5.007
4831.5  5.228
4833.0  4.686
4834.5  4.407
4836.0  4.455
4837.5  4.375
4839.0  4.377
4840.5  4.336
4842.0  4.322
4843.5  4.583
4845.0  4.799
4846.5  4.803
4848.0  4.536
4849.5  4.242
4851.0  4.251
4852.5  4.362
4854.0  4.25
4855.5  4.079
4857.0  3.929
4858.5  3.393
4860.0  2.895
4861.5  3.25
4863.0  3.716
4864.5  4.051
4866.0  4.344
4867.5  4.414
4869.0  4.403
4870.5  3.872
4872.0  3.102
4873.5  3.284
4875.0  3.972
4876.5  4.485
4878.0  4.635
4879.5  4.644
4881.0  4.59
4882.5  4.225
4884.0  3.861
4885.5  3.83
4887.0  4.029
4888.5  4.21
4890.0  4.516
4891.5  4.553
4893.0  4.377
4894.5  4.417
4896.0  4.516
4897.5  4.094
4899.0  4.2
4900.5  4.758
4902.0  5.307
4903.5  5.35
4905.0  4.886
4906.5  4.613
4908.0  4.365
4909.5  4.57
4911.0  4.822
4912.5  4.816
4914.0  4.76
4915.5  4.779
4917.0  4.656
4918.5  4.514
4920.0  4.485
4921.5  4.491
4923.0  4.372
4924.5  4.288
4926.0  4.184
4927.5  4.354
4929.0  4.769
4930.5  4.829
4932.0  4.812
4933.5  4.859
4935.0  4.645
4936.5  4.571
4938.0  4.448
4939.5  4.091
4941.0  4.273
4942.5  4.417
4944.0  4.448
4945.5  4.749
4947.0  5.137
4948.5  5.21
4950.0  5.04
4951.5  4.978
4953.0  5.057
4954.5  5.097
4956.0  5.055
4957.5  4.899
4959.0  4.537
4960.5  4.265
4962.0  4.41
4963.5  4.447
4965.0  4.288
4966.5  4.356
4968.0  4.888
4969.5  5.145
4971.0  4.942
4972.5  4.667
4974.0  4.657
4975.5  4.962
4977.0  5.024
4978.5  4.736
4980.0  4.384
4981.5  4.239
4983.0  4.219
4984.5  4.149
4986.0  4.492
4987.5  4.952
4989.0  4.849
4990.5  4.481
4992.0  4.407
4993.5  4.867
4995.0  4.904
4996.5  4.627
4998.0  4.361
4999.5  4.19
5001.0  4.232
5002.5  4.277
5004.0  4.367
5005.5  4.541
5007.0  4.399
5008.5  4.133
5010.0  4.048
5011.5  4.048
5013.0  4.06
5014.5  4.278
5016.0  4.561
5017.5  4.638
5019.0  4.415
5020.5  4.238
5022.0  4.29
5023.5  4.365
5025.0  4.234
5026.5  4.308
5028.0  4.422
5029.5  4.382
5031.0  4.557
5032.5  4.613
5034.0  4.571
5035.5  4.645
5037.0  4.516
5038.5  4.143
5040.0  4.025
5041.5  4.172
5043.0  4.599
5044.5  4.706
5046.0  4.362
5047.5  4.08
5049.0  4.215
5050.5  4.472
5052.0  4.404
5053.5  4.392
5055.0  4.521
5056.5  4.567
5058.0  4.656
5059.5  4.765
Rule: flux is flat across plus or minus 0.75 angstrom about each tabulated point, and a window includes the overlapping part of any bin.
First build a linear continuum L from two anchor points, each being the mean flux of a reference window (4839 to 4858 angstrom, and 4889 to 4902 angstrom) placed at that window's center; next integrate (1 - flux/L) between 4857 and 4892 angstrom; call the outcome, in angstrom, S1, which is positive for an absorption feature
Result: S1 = 3.3 angstrom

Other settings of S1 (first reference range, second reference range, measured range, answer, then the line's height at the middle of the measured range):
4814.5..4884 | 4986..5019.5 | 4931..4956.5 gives -2.0 angstrom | 4.41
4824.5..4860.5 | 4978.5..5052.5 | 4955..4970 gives -0.8 angstrom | 4.39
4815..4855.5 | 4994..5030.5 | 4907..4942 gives -0.5 angstrom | 4.49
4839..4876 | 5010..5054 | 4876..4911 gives -3.1 angstrom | 4.12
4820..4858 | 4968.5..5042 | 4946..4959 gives -1.5 angstrom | 4.49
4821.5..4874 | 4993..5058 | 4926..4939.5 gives -0.9 angstrom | 4.33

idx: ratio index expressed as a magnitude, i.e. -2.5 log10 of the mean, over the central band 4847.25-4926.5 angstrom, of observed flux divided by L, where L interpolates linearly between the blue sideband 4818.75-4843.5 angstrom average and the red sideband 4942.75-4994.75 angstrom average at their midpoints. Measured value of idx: 0.10 mag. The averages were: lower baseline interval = 4.7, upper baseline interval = 4.71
